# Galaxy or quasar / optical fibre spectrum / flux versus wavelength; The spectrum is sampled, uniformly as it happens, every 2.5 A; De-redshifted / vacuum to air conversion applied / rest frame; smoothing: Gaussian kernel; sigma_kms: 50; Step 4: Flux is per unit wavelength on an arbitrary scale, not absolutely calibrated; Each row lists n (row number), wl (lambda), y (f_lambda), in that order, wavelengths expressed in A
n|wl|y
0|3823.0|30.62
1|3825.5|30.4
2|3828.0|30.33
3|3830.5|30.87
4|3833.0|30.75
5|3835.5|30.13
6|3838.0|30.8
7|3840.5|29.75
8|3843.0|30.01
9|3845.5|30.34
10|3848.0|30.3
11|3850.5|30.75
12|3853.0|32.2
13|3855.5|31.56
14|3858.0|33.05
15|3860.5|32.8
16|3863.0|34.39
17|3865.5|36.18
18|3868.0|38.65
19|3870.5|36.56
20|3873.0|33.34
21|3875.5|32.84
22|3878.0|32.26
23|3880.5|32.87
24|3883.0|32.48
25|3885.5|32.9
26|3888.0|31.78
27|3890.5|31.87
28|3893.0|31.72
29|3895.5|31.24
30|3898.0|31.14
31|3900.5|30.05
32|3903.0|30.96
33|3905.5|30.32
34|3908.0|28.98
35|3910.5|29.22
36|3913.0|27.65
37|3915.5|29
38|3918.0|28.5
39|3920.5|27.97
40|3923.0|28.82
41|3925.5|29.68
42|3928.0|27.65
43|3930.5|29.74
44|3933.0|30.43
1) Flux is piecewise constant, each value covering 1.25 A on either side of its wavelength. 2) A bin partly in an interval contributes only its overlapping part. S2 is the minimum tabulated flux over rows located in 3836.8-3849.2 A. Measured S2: 29.75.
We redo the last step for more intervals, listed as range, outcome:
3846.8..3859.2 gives 30.3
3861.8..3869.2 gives 34.39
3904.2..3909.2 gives 28.98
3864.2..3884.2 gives 32.26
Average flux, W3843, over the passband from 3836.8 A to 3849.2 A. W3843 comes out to 30.2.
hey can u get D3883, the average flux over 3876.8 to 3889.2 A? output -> 32.5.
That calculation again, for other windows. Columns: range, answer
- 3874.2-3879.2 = 32.6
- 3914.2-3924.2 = 28.6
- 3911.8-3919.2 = 28.4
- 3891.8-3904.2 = 31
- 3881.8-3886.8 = 32.7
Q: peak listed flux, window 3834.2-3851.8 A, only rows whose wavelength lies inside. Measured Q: 30.8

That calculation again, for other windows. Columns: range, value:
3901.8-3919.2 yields 30.96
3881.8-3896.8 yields 32.9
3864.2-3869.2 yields 38.65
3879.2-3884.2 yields 32.87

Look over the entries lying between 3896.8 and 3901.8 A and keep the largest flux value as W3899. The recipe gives 31.14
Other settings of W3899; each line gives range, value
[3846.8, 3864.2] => 34.39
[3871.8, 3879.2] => 33.34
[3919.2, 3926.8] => 29.68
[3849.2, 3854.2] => 32.2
